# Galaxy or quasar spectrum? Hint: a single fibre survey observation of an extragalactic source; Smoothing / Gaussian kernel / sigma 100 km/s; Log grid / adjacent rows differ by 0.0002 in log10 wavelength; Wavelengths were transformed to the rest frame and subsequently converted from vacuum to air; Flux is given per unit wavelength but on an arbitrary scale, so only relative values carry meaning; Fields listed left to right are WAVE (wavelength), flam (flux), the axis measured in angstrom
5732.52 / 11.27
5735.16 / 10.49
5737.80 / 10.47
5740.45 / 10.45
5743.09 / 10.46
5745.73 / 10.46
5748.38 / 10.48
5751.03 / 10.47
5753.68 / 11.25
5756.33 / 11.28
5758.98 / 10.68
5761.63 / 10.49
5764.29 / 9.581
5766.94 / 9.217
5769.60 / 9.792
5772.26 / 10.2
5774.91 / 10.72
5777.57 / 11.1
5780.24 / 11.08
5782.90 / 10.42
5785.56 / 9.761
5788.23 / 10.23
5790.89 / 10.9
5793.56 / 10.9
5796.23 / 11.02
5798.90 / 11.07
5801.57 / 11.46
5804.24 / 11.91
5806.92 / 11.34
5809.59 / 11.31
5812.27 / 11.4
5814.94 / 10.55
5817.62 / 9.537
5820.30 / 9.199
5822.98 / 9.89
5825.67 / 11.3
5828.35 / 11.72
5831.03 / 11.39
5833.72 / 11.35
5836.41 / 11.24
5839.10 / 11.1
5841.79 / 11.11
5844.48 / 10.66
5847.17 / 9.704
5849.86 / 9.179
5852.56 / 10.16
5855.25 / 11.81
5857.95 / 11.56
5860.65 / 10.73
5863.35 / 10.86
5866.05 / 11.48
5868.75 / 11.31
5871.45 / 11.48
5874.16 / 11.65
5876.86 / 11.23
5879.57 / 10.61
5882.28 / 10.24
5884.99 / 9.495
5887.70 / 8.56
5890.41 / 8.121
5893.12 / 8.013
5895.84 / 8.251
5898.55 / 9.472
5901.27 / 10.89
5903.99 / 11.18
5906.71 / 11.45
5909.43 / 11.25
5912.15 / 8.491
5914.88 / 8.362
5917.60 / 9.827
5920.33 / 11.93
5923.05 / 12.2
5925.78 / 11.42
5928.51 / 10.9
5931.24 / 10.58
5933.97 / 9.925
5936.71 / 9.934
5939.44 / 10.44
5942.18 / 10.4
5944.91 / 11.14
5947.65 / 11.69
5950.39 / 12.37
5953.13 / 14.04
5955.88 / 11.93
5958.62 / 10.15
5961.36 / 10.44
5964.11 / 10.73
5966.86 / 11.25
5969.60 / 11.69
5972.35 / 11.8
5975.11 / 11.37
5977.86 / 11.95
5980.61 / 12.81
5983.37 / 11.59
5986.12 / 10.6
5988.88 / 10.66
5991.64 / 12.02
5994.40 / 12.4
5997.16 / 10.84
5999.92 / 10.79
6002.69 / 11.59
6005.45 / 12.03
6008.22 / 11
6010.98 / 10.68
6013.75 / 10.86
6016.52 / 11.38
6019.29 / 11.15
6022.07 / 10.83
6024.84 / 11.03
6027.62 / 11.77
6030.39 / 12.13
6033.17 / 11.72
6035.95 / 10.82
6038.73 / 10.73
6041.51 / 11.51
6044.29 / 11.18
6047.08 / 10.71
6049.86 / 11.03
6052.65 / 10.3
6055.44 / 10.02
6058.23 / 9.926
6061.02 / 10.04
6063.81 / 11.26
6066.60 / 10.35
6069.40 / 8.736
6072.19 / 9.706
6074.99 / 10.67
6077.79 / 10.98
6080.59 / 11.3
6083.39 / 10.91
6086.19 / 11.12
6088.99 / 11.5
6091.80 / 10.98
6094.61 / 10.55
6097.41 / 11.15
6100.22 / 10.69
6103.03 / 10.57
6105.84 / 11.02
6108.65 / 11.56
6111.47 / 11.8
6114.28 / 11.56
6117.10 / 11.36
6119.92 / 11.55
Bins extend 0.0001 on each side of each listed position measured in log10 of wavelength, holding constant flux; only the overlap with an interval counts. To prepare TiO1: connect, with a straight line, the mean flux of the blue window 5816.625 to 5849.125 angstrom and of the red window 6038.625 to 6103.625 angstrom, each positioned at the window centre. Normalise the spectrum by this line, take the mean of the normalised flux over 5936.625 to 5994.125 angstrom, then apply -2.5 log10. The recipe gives -0.076 mag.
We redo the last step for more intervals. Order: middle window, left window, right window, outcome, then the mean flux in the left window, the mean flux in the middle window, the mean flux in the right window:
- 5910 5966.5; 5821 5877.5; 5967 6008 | 0.05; 11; 10.9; 11.6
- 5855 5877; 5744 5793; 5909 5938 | -0.09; 10.5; 11.3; 10.4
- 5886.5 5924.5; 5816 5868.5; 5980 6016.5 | 0.12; 10.7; 9.87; 11.3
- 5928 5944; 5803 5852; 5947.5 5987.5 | 0.11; 10.8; 10.4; 11.6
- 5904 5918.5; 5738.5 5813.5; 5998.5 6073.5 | 0.08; 10.7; 10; 10.9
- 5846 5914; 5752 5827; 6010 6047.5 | 0.06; 10.6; 10.3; 11.2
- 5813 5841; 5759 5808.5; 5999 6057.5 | 0.00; 10.6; 10.7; 11.1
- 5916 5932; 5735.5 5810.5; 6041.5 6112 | -0.04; 10.7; 11.1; 10.7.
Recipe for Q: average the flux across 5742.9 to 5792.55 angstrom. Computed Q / 10.5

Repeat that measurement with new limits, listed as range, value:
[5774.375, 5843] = 10.9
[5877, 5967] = 10.5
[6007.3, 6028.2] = 11.1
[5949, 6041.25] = 11.4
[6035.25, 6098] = 10.7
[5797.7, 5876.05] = 10.9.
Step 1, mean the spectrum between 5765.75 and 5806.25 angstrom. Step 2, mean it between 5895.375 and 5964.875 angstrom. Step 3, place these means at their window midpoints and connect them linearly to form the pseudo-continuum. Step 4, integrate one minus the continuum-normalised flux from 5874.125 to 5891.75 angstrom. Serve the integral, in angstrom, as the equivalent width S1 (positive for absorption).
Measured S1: 1.4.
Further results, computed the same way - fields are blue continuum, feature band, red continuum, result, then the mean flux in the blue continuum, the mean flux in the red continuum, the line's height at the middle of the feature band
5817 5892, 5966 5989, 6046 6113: -2.0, 10.6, 10.7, 10.7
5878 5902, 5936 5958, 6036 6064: -3.9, 9.27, 10.7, 9.76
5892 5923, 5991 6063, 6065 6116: -3.6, 10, 10.8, 10.6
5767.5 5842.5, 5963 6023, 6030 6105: -3.4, 10.8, 10.7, 10.8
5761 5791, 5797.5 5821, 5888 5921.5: -1.8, 10.3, 9.72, 10.1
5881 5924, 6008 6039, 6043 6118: -2.1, 9.84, 10.8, 10.5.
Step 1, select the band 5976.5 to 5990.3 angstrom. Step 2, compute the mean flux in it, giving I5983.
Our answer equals 11.5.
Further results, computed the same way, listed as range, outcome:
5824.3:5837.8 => 11.4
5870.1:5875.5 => 11.6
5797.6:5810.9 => 11.4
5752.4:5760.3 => 11.1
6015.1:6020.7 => 11.2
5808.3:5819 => 10.7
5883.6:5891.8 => 8.73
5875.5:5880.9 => 10.9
